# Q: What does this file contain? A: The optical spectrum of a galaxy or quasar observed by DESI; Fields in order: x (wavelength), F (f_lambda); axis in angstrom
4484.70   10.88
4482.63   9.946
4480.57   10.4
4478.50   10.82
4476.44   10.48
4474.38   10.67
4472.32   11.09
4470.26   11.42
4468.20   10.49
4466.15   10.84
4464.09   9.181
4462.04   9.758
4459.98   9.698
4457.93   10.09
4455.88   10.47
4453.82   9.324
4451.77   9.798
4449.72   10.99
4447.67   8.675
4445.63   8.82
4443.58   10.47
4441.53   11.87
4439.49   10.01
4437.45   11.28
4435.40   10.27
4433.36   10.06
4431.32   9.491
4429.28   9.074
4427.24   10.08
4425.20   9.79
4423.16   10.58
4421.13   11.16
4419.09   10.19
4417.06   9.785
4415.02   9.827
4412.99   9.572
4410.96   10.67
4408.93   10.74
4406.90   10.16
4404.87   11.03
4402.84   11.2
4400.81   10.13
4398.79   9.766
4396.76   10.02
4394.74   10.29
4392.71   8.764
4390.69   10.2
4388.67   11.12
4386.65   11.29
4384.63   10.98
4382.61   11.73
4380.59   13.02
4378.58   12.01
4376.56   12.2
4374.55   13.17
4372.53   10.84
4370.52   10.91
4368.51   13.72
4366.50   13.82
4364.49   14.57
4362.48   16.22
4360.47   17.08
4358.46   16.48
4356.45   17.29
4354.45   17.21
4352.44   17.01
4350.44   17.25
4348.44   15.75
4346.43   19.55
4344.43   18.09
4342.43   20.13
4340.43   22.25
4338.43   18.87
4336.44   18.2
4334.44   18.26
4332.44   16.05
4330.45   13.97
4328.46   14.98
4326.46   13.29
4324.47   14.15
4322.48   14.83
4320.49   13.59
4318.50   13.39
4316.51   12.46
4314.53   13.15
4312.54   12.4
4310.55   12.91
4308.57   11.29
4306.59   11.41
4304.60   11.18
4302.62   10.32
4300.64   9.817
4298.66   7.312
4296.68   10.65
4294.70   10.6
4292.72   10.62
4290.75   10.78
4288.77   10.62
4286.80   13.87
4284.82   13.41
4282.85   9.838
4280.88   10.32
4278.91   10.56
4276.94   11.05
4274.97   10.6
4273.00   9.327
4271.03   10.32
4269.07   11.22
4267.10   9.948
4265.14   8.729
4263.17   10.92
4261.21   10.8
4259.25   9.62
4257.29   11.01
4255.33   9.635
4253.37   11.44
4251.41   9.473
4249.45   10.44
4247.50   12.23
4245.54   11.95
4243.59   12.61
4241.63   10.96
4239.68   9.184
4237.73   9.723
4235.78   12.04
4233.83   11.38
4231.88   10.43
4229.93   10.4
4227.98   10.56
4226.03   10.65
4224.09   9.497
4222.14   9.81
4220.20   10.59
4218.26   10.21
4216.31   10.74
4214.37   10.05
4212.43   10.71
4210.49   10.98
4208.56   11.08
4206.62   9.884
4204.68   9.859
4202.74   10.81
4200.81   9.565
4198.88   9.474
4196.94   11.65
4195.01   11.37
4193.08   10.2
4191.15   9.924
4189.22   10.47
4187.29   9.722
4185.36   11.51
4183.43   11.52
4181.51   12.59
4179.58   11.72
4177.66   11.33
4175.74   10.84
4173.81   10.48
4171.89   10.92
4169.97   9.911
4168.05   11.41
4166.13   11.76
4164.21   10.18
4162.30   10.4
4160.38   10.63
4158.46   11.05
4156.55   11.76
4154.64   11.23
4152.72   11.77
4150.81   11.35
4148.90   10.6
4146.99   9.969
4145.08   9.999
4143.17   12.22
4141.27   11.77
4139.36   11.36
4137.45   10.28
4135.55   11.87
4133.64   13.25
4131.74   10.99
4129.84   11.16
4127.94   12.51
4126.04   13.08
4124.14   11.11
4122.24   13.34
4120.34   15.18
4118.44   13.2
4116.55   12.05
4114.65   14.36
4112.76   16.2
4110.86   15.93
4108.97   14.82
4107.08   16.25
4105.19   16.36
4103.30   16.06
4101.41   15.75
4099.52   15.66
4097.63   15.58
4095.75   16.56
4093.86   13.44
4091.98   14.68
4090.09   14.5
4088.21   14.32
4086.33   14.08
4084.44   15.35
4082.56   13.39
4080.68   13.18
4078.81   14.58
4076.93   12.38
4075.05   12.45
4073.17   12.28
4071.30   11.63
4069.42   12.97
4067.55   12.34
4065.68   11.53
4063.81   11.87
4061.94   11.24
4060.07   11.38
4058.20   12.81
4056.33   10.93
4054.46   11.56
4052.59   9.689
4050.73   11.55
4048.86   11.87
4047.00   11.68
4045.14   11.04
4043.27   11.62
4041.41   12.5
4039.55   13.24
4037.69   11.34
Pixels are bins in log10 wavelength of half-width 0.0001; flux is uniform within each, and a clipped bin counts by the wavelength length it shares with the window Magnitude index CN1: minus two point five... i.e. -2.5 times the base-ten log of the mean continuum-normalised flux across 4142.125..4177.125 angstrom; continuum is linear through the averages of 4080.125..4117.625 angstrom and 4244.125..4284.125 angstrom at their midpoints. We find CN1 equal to 0.21 mag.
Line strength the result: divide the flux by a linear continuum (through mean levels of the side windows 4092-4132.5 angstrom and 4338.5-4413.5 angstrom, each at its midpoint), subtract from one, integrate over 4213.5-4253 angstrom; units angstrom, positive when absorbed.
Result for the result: 9.25 angstrom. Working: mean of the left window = 14.3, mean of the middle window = 10.7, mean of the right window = 13.5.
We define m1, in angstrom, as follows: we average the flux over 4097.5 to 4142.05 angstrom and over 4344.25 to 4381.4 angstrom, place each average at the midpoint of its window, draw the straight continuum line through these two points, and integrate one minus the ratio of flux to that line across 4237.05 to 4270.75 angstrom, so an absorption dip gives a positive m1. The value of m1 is 8.9 angstrom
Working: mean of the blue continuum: 13.6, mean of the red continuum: 15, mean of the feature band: 10.6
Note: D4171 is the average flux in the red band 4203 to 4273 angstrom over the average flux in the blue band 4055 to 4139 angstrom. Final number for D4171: 0.8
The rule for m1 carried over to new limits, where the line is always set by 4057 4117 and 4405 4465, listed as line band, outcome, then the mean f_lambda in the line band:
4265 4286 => 2.2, 10.6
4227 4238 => 1.3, 10.8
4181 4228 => 7.9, 10.5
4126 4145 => 2.4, 11.7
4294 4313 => 1.3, 10.7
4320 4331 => -2.8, 14.2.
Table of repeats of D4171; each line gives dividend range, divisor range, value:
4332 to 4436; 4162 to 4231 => 1.22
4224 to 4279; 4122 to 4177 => 0.94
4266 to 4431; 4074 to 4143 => 0.91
